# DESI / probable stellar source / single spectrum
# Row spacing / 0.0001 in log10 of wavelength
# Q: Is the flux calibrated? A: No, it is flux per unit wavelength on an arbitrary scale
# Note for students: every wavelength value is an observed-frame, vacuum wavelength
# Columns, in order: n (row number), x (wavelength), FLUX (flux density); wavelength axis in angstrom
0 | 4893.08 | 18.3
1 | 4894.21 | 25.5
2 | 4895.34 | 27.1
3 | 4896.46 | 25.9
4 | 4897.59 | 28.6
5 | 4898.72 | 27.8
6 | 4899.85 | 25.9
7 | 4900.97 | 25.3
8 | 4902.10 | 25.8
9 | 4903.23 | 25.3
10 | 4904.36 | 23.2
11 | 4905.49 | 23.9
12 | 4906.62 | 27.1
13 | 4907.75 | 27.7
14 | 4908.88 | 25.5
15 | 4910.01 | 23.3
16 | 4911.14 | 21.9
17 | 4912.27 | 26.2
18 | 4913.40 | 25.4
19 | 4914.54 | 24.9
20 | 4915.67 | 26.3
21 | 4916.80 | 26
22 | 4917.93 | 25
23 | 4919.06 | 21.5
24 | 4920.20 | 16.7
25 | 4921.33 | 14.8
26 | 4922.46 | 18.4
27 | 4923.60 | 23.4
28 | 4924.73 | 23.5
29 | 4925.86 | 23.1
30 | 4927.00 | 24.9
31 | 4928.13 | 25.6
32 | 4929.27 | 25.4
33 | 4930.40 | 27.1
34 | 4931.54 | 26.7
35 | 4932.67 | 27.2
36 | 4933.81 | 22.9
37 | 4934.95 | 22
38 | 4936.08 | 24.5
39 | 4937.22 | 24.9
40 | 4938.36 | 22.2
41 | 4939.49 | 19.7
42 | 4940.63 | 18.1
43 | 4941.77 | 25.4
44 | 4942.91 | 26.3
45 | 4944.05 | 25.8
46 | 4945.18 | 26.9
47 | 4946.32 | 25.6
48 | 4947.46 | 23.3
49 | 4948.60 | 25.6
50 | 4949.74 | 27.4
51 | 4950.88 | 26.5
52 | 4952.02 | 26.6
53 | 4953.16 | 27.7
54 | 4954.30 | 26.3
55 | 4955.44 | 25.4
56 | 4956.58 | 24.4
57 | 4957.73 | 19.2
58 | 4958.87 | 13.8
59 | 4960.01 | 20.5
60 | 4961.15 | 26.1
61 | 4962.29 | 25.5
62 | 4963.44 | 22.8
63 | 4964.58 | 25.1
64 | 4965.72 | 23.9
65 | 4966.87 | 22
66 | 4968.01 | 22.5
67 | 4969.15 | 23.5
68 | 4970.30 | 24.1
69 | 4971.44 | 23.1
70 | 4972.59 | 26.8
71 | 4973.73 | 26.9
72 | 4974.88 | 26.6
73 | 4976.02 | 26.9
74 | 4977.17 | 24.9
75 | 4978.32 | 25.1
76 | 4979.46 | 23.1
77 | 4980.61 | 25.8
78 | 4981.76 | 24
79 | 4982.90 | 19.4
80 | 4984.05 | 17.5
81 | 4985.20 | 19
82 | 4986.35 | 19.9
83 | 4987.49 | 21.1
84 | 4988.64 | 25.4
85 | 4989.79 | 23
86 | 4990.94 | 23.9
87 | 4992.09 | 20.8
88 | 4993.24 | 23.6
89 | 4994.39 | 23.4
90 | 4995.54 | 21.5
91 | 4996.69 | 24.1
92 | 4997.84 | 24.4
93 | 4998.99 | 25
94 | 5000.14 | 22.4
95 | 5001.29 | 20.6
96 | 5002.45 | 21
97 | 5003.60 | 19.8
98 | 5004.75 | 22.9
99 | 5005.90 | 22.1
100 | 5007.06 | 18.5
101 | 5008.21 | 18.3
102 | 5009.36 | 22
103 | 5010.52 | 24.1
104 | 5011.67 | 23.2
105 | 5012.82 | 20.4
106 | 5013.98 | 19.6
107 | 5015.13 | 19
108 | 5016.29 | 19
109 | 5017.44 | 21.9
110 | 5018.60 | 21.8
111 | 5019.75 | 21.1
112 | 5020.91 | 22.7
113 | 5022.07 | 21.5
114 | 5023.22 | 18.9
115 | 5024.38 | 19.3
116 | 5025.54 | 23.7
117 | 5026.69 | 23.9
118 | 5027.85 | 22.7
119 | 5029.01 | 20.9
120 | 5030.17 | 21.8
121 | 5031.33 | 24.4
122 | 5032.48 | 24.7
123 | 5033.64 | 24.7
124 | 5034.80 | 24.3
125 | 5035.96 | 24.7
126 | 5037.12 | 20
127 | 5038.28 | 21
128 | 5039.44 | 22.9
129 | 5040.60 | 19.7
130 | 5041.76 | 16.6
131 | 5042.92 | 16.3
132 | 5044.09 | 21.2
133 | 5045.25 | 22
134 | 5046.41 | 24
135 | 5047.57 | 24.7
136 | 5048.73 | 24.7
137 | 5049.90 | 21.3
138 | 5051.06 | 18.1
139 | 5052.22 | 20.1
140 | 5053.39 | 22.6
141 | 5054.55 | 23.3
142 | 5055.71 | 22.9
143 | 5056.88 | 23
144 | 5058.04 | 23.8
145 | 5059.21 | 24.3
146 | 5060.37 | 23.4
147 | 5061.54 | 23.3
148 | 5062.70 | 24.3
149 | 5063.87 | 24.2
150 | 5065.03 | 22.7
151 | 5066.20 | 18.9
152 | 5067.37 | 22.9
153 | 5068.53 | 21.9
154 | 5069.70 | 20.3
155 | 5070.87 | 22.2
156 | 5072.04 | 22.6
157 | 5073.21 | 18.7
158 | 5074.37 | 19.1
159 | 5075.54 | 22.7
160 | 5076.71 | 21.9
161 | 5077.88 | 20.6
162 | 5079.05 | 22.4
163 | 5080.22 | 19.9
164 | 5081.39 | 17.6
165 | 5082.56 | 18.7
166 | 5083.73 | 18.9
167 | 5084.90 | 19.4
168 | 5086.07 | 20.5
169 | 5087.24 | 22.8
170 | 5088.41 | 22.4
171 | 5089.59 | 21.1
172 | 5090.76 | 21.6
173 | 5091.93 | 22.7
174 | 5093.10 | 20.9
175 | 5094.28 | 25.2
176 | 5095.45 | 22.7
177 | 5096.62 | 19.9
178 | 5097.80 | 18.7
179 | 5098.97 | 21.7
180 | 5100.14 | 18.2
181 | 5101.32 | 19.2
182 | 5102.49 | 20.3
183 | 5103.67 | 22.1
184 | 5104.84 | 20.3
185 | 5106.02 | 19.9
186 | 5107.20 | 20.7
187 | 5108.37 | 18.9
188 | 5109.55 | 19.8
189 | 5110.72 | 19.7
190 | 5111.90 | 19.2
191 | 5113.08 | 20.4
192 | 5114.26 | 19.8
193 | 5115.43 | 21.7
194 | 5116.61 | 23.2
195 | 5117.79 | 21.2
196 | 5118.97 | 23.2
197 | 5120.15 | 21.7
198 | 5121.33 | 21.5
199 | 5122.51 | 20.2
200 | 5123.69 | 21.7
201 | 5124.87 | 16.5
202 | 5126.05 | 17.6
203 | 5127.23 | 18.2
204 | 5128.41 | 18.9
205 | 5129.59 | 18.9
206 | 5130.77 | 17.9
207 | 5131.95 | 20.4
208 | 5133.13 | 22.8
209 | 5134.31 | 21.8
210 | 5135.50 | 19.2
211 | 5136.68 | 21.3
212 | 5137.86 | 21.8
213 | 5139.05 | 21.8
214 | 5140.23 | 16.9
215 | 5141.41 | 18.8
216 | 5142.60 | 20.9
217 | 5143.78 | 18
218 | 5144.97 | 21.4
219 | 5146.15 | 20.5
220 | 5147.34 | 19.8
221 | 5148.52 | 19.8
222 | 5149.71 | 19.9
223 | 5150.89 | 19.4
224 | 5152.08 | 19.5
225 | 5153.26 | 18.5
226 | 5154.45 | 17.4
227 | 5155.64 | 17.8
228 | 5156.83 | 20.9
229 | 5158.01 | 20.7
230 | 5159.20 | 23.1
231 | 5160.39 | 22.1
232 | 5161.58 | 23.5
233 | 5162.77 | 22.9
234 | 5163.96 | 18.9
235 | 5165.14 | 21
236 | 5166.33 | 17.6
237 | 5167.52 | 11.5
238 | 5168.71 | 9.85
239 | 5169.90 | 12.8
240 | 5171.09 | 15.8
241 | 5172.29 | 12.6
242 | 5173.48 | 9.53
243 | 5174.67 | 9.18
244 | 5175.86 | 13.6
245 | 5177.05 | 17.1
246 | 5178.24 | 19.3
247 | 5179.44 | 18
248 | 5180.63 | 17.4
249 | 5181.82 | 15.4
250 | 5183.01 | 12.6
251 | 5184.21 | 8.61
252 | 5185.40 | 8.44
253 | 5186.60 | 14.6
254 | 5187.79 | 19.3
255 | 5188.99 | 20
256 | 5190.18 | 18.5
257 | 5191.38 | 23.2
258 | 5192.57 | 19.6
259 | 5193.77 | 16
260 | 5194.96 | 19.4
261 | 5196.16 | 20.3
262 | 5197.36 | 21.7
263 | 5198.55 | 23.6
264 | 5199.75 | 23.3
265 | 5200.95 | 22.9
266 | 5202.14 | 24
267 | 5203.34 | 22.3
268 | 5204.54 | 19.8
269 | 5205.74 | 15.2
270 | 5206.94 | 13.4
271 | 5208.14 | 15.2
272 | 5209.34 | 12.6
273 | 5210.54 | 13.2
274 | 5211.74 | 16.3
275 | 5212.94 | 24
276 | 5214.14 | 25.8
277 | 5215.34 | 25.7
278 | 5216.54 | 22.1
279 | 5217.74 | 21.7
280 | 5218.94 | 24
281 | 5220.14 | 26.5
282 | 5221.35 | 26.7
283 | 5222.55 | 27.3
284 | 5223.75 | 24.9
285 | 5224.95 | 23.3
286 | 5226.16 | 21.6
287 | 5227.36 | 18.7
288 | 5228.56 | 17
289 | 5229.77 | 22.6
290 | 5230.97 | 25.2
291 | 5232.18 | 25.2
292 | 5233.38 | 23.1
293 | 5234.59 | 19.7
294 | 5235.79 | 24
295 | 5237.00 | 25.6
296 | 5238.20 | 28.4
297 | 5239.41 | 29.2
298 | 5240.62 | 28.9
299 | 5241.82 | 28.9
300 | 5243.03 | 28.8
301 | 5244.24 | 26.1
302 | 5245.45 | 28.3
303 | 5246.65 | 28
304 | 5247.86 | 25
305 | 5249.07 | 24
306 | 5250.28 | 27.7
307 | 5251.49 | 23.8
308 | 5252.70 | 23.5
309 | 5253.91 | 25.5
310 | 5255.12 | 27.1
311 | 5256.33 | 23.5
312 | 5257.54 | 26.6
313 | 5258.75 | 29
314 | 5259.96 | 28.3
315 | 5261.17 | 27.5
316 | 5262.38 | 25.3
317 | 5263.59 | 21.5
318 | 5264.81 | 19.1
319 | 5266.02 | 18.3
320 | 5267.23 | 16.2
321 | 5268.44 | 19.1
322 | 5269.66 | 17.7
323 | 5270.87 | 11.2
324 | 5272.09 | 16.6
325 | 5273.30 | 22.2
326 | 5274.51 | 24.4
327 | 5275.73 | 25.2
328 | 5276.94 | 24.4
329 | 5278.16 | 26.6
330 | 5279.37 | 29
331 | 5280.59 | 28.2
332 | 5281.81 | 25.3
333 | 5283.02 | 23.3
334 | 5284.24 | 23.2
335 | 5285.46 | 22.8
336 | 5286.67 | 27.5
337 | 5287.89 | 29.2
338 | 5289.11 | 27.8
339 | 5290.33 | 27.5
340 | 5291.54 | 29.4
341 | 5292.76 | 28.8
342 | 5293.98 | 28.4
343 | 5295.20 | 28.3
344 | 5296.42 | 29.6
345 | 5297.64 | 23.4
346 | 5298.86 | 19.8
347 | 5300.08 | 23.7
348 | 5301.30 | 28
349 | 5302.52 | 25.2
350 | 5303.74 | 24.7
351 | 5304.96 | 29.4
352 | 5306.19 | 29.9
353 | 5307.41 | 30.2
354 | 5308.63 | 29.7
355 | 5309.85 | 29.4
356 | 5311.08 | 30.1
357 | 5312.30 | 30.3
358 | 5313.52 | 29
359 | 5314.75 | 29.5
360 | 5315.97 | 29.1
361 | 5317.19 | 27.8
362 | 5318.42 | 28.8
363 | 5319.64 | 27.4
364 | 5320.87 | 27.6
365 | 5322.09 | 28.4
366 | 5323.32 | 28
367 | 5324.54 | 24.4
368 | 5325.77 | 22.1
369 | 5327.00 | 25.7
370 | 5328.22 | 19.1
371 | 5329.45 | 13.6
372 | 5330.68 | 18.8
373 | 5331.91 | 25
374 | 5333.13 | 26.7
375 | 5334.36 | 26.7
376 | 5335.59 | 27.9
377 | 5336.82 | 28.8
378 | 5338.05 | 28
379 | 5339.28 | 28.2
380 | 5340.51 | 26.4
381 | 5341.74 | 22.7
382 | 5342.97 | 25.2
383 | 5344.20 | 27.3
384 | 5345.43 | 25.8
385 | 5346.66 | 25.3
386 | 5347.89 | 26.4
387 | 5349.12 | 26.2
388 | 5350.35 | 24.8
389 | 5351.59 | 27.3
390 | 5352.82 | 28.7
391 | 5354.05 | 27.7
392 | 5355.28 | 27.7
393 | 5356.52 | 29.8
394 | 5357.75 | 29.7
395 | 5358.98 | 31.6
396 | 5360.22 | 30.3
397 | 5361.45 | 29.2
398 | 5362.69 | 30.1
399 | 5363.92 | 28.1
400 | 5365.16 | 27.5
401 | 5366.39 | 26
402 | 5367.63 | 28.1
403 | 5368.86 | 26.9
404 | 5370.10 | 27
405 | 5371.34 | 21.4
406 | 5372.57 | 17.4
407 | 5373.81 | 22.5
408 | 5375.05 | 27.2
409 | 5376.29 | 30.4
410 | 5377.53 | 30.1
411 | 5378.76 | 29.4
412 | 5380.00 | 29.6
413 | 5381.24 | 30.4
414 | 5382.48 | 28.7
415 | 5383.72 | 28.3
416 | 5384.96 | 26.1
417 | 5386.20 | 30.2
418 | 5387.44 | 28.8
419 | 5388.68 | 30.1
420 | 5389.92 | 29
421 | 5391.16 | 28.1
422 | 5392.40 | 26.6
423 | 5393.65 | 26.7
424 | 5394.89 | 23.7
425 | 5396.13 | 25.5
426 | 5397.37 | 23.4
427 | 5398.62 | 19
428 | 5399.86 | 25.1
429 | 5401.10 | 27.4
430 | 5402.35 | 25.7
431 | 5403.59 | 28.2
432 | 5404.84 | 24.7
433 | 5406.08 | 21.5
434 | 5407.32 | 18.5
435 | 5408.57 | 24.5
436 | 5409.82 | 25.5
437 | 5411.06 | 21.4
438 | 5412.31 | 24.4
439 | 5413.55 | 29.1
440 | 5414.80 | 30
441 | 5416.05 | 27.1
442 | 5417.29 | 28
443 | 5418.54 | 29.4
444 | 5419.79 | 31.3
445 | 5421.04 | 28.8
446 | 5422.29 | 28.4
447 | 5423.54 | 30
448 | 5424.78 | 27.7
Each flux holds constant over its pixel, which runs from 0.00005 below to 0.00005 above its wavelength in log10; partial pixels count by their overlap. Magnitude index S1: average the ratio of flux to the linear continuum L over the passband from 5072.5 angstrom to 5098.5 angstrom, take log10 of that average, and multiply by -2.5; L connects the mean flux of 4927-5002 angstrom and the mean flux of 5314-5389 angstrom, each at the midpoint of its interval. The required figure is 0.19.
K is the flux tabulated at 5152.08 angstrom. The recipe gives 19.5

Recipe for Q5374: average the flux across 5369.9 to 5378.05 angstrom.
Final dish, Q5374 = 25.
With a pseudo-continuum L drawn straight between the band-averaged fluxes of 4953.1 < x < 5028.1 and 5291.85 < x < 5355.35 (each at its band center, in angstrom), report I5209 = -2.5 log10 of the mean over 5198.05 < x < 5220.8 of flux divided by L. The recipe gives 0.22 mag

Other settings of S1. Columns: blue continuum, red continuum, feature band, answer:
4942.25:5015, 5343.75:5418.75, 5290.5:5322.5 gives -0.072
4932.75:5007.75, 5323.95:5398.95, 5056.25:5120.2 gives 0.148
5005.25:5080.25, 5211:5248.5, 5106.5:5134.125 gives 0.137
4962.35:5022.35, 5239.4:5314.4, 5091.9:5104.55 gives 0.132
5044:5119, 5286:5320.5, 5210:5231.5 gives 0.130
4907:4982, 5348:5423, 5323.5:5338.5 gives 0.113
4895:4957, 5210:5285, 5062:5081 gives 0.129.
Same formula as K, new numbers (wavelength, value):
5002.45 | 21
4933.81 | 22.9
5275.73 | 25.2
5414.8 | 30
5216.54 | 22.1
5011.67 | 23.2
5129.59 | 18.9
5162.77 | 22.9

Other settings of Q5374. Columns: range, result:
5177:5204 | 18.5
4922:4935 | 24.3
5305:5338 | 26.8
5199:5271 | 23.1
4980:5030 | 21.7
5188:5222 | 20.6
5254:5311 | 25.1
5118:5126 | 20.6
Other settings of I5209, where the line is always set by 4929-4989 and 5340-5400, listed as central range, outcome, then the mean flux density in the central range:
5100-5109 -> 0.24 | 20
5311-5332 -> 0.04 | 25.7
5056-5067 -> 0.07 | 23.1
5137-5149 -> 0.26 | 20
